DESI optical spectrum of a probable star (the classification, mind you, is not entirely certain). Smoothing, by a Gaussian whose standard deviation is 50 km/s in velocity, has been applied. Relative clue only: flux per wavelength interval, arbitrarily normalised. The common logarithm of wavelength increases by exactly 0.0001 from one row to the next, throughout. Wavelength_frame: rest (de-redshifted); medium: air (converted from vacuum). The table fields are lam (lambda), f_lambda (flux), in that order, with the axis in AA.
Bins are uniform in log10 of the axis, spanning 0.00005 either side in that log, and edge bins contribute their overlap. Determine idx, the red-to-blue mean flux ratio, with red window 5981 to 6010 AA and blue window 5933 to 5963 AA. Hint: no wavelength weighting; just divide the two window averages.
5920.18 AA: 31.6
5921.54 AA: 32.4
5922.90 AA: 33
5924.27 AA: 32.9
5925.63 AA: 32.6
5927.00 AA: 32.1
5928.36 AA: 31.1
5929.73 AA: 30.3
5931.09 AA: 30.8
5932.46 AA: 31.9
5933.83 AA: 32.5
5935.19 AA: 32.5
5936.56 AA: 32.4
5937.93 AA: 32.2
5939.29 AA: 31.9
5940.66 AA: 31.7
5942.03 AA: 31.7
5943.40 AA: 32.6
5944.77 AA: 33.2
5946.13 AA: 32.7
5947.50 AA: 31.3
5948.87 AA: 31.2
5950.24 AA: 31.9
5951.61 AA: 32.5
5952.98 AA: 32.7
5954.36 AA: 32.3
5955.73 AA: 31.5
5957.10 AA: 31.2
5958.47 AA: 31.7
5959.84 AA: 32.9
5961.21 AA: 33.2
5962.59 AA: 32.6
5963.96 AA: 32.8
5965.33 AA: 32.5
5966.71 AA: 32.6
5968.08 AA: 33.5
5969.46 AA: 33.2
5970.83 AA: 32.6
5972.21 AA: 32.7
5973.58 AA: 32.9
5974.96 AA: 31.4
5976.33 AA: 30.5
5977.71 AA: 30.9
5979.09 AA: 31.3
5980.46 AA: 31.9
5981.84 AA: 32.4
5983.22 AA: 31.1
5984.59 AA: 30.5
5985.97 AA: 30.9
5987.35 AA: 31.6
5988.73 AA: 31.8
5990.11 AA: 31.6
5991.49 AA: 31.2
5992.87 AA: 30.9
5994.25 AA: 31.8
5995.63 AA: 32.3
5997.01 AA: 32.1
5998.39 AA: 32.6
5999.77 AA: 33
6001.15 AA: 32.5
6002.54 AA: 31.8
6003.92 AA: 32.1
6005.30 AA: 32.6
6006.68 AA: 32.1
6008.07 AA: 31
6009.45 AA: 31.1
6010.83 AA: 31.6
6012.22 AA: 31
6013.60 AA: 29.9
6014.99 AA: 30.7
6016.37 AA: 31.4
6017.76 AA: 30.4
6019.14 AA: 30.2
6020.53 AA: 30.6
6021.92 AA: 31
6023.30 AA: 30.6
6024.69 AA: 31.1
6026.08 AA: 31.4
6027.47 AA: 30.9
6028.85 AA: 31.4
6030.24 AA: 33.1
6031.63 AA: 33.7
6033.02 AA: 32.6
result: 1.0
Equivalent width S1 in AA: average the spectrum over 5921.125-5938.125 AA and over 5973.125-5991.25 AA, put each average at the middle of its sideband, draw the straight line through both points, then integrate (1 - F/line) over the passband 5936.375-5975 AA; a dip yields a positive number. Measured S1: -0.8 AA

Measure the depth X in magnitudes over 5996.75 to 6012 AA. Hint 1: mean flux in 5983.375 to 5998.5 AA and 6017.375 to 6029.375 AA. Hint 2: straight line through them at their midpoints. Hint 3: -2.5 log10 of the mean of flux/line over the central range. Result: -0.03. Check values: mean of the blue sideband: 31.5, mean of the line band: 32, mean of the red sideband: 30.9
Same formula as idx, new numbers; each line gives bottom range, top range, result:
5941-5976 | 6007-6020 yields 0.95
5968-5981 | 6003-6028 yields 0.97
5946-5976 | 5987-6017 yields 0.98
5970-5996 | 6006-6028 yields 0.98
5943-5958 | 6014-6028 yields 0.96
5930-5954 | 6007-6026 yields 0.96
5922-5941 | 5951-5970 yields 1.02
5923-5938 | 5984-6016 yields 0.99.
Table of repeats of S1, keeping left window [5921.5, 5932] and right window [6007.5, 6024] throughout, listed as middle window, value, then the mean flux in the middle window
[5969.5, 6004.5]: -0.74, 31.8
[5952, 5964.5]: -0.33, 32.3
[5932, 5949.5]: -0.25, 32.2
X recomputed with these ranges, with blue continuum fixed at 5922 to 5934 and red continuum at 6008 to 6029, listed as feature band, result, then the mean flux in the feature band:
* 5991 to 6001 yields -0.031 mag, 32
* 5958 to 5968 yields -0.041 mag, 32.7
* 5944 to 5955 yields -0.020 mag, 32.2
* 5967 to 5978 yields -0.030 mag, 32.3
